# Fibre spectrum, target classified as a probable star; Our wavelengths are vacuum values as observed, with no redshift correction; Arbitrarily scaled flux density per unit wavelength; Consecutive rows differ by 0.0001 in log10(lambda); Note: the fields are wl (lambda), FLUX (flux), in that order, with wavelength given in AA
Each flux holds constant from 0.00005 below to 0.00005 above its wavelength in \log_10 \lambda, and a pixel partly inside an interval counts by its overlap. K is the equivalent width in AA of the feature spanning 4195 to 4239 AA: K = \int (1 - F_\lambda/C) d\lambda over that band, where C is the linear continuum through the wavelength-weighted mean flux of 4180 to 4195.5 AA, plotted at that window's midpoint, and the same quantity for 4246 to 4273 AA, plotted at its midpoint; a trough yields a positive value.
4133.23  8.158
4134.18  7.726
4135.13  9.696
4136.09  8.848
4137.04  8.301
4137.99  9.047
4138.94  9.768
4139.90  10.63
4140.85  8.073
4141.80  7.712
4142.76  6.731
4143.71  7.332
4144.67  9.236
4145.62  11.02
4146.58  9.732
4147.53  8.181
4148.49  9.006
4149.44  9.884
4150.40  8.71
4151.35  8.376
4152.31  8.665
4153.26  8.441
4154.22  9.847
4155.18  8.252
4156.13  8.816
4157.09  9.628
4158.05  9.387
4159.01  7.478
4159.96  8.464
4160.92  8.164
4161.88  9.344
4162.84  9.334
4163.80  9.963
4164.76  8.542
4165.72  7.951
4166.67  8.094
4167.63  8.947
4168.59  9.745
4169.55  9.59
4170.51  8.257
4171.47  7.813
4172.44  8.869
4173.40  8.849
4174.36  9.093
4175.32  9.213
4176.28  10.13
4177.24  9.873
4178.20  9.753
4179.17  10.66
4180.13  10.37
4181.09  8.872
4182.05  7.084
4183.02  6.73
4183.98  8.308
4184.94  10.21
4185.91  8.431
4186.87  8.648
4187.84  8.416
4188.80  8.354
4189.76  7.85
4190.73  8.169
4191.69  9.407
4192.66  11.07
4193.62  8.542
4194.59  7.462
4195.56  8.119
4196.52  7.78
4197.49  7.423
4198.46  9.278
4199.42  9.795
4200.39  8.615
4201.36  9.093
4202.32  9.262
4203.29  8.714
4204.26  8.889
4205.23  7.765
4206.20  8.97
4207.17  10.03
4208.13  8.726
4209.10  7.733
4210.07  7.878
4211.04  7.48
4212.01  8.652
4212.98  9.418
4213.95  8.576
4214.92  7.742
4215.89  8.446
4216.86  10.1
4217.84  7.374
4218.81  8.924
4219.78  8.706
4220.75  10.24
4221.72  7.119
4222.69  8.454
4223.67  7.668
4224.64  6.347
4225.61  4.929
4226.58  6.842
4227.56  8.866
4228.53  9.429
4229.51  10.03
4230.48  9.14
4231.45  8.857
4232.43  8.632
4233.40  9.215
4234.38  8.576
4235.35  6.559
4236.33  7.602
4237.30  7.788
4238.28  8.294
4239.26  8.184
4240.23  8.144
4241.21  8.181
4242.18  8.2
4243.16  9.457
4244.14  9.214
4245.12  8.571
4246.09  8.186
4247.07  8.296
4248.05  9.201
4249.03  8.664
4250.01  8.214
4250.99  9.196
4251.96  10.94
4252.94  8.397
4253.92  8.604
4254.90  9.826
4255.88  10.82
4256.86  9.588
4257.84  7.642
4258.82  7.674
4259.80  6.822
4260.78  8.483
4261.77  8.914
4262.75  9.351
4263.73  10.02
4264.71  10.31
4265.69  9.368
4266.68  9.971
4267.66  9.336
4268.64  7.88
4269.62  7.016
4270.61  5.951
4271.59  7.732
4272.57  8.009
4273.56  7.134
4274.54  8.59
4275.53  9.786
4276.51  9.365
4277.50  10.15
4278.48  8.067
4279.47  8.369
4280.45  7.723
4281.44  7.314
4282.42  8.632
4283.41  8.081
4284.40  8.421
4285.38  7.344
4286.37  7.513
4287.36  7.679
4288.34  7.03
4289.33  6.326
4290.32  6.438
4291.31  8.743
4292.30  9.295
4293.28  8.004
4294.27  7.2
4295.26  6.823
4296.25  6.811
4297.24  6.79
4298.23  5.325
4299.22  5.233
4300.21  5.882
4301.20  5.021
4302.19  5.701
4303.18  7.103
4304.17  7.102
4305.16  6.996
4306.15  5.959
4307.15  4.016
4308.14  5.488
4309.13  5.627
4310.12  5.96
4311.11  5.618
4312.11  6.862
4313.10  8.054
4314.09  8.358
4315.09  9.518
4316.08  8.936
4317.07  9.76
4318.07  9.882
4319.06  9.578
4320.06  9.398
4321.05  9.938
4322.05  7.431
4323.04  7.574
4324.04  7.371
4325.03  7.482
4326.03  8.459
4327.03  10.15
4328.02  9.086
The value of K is 1.2 AA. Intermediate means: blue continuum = 8.57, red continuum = 8.74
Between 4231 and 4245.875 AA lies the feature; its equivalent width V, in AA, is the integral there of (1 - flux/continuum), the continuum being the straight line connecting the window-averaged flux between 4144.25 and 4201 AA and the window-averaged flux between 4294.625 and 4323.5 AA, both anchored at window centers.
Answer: -0.6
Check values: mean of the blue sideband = 8.88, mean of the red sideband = 7.13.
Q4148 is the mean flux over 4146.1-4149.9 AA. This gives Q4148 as 9.2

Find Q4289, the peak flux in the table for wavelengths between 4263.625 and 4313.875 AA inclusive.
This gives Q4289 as 10.31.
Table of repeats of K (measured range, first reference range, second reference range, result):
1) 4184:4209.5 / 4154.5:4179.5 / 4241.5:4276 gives 0.6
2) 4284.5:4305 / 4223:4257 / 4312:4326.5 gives 4.0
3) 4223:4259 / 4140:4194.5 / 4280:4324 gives -2.2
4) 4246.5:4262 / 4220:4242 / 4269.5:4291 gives -1.6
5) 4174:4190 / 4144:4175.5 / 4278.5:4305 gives -0.6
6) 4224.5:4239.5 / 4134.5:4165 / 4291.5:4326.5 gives -0.1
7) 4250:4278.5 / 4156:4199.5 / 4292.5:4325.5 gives -3.8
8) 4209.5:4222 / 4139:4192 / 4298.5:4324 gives -0.4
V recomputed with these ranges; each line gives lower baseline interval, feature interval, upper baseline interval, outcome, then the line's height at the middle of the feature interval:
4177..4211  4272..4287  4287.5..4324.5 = -1.4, 7.58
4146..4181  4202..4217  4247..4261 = 0.6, 8.94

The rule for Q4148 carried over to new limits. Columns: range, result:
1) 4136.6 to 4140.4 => 9.44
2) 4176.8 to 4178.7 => 9.79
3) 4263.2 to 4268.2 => 9.78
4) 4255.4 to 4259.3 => 8.93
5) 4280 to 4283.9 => 7.94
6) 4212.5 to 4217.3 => 8.85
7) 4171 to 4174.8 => 8.64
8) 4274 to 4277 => 9.22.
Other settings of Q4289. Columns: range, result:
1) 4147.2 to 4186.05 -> 10.66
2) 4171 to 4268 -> 11.07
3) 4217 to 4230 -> 10.24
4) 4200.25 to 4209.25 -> 10.03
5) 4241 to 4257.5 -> 10.94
